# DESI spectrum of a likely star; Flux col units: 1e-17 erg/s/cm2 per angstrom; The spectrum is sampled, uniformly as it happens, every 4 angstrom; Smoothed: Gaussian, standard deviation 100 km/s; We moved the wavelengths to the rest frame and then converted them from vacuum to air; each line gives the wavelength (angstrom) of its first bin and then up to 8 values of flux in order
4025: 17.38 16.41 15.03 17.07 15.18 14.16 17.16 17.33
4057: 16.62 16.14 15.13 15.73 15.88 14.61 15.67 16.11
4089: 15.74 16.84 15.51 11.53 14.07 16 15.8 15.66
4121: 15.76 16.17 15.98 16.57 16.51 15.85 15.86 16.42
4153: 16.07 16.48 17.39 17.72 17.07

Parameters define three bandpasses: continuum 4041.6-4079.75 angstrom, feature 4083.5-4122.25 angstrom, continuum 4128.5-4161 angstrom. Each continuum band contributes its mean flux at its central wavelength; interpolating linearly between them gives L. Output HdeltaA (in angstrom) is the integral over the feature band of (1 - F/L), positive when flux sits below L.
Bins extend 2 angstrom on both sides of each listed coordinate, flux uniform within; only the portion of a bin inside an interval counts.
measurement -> 1.89 angstrom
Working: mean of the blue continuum 15.8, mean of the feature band 15.3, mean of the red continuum 16.3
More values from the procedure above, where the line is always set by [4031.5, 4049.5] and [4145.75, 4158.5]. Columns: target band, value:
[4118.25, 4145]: 0.08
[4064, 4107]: 1.93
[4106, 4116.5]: 0.22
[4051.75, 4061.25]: -0.63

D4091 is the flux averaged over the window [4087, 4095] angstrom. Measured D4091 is 16.3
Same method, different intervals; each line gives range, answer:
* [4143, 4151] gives 16.1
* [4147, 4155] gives 16.2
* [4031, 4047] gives 15.4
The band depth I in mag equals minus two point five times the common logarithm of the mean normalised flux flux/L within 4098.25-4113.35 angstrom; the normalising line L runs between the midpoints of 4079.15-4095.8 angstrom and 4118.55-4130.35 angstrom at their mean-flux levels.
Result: 0.13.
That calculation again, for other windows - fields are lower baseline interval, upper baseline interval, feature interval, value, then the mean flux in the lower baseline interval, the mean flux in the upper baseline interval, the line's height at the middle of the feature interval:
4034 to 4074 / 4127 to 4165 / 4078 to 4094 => 0.01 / 16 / 16.4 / 16.2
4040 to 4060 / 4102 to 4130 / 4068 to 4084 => 0.03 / 16.1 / 15.5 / 15.9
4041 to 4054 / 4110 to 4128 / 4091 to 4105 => 0.10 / 16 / 15.9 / 15.9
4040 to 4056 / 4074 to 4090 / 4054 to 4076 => -0.01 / 16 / 15.5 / 15.8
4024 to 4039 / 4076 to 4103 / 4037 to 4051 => 0.03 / 16.4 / 15.2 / 16.1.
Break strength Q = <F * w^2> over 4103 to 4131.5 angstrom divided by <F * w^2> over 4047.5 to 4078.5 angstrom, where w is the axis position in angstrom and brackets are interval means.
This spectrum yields 1.00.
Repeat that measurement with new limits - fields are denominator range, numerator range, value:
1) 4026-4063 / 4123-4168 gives 1.07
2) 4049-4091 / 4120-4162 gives 1.06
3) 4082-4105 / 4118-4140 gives 1.09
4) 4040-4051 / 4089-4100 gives 1.03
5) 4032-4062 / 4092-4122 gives 0.96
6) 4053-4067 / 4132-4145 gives 1.04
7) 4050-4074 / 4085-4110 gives 0.94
